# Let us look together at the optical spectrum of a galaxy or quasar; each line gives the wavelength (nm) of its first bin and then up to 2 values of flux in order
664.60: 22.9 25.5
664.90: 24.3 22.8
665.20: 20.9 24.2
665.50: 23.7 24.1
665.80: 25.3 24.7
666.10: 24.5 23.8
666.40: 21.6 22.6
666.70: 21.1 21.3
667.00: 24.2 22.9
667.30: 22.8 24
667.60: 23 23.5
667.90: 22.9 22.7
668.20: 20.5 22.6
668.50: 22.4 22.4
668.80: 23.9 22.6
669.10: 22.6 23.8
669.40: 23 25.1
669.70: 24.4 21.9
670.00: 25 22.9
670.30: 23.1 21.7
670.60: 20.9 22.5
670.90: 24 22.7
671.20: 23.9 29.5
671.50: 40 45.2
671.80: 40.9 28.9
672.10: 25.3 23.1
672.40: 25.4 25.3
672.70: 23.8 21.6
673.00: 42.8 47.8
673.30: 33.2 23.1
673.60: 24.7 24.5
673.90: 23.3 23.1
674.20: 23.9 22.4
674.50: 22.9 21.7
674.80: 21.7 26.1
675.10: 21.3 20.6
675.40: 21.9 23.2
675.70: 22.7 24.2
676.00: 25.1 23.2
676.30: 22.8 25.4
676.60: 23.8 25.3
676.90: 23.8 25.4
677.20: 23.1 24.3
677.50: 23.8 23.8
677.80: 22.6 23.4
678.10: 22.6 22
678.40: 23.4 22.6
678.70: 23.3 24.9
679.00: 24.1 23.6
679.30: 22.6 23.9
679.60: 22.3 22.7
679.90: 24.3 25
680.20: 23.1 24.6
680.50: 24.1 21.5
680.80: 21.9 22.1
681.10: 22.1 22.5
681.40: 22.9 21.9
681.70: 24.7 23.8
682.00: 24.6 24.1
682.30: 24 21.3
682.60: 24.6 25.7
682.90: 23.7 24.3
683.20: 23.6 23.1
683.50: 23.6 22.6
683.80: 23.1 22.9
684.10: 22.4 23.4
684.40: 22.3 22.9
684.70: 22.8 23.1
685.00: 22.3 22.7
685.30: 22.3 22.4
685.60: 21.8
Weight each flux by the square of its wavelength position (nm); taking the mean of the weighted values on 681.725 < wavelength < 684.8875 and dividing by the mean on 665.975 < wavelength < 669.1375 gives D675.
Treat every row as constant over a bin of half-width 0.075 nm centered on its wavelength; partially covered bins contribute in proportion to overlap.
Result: 1.08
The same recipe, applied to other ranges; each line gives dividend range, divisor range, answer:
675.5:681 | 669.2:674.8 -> 0.90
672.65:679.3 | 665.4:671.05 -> 1.09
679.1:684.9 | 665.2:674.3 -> 0.95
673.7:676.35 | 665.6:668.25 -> 1.02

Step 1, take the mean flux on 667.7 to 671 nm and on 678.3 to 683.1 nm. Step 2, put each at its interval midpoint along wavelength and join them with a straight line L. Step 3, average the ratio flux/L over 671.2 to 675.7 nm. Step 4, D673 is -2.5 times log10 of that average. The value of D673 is -0.184 mag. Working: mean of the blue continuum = 22.9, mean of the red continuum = 23.4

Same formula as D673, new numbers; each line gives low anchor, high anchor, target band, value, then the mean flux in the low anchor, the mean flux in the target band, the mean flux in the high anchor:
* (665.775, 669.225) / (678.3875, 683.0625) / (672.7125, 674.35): -0.218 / 22.9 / 28.3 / 23.4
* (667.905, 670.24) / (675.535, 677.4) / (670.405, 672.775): -0.186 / 23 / 27.8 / 24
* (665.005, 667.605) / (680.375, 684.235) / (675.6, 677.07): -0.040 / 23.2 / 24.1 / 23.3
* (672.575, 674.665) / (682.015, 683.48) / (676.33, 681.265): 0.081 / 27.2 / 23.5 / 23.8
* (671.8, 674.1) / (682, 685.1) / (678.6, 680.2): 0.071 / 28.2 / 23.6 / 23.3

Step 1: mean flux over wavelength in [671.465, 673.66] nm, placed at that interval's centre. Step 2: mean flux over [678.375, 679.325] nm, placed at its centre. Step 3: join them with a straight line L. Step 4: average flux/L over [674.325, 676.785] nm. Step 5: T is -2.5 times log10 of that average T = 0.19 mag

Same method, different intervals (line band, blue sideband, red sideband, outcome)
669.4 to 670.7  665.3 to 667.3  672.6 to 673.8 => 0.17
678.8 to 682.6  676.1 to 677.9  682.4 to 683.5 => 0.02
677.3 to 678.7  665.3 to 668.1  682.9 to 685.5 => 0.00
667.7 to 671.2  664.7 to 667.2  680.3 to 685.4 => 0.02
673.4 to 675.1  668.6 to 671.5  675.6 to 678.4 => 0.02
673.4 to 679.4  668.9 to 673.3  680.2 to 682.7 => 0.08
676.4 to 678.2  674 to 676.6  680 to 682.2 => -0.03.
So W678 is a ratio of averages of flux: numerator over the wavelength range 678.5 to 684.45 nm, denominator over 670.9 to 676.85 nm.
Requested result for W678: 0.88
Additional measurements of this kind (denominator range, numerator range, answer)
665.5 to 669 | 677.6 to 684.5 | 1.01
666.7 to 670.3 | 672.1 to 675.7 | 1.11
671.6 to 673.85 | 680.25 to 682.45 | 0.77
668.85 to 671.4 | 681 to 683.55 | 1.00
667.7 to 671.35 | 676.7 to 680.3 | 1.02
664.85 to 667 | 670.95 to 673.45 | 1.33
